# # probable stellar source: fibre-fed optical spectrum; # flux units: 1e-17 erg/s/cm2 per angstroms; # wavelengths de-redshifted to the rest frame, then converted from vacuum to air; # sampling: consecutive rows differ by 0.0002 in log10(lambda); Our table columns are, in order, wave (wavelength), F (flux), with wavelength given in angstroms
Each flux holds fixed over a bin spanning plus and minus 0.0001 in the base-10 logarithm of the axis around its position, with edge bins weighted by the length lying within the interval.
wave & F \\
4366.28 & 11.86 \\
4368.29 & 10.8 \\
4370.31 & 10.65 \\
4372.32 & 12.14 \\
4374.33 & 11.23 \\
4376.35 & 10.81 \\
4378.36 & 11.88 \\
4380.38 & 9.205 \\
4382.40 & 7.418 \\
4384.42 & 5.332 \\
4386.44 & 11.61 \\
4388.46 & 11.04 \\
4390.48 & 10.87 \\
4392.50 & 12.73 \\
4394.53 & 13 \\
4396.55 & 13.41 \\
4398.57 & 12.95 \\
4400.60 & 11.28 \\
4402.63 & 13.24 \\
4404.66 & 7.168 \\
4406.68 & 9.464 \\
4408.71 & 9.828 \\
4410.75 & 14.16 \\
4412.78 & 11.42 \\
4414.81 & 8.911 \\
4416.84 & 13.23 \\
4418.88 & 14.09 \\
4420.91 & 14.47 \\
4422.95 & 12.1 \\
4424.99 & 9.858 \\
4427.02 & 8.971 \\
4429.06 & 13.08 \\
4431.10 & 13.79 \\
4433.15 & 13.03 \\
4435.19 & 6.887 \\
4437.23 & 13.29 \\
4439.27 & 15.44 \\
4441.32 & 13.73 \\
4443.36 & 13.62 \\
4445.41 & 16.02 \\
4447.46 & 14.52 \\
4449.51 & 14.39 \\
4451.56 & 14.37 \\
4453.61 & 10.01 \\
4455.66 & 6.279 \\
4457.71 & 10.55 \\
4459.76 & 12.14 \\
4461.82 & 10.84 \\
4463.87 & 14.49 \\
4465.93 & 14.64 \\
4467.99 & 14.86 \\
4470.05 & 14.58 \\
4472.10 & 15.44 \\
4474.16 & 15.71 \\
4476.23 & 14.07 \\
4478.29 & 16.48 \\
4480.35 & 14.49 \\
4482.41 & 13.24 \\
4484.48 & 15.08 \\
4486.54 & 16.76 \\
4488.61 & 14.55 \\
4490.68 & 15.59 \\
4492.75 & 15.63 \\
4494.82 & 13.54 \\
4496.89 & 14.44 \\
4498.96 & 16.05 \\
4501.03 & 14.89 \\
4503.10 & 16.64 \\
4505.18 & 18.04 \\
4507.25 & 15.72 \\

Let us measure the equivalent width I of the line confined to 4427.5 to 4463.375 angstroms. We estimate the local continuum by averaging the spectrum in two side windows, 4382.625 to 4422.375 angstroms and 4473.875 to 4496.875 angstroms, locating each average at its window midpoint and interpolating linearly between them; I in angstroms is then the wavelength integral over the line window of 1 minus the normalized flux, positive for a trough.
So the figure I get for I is 2.1 angstroms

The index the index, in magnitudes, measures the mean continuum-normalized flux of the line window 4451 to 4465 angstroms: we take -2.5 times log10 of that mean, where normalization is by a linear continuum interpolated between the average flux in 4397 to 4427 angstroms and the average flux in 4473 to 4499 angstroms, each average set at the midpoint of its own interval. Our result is 0.223 mag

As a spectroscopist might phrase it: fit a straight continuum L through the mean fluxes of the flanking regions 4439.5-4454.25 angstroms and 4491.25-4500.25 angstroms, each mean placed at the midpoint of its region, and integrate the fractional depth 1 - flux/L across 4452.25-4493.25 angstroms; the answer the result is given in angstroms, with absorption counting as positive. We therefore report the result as 2.2 angstroms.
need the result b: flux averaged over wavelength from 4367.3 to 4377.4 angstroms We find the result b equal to 11.1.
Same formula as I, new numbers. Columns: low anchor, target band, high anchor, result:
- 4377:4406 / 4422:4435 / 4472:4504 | 1.0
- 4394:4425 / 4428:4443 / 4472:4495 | 0.2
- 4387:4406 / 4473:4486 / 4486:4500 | -0.2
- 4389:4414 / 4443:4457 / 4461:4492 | 1.0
